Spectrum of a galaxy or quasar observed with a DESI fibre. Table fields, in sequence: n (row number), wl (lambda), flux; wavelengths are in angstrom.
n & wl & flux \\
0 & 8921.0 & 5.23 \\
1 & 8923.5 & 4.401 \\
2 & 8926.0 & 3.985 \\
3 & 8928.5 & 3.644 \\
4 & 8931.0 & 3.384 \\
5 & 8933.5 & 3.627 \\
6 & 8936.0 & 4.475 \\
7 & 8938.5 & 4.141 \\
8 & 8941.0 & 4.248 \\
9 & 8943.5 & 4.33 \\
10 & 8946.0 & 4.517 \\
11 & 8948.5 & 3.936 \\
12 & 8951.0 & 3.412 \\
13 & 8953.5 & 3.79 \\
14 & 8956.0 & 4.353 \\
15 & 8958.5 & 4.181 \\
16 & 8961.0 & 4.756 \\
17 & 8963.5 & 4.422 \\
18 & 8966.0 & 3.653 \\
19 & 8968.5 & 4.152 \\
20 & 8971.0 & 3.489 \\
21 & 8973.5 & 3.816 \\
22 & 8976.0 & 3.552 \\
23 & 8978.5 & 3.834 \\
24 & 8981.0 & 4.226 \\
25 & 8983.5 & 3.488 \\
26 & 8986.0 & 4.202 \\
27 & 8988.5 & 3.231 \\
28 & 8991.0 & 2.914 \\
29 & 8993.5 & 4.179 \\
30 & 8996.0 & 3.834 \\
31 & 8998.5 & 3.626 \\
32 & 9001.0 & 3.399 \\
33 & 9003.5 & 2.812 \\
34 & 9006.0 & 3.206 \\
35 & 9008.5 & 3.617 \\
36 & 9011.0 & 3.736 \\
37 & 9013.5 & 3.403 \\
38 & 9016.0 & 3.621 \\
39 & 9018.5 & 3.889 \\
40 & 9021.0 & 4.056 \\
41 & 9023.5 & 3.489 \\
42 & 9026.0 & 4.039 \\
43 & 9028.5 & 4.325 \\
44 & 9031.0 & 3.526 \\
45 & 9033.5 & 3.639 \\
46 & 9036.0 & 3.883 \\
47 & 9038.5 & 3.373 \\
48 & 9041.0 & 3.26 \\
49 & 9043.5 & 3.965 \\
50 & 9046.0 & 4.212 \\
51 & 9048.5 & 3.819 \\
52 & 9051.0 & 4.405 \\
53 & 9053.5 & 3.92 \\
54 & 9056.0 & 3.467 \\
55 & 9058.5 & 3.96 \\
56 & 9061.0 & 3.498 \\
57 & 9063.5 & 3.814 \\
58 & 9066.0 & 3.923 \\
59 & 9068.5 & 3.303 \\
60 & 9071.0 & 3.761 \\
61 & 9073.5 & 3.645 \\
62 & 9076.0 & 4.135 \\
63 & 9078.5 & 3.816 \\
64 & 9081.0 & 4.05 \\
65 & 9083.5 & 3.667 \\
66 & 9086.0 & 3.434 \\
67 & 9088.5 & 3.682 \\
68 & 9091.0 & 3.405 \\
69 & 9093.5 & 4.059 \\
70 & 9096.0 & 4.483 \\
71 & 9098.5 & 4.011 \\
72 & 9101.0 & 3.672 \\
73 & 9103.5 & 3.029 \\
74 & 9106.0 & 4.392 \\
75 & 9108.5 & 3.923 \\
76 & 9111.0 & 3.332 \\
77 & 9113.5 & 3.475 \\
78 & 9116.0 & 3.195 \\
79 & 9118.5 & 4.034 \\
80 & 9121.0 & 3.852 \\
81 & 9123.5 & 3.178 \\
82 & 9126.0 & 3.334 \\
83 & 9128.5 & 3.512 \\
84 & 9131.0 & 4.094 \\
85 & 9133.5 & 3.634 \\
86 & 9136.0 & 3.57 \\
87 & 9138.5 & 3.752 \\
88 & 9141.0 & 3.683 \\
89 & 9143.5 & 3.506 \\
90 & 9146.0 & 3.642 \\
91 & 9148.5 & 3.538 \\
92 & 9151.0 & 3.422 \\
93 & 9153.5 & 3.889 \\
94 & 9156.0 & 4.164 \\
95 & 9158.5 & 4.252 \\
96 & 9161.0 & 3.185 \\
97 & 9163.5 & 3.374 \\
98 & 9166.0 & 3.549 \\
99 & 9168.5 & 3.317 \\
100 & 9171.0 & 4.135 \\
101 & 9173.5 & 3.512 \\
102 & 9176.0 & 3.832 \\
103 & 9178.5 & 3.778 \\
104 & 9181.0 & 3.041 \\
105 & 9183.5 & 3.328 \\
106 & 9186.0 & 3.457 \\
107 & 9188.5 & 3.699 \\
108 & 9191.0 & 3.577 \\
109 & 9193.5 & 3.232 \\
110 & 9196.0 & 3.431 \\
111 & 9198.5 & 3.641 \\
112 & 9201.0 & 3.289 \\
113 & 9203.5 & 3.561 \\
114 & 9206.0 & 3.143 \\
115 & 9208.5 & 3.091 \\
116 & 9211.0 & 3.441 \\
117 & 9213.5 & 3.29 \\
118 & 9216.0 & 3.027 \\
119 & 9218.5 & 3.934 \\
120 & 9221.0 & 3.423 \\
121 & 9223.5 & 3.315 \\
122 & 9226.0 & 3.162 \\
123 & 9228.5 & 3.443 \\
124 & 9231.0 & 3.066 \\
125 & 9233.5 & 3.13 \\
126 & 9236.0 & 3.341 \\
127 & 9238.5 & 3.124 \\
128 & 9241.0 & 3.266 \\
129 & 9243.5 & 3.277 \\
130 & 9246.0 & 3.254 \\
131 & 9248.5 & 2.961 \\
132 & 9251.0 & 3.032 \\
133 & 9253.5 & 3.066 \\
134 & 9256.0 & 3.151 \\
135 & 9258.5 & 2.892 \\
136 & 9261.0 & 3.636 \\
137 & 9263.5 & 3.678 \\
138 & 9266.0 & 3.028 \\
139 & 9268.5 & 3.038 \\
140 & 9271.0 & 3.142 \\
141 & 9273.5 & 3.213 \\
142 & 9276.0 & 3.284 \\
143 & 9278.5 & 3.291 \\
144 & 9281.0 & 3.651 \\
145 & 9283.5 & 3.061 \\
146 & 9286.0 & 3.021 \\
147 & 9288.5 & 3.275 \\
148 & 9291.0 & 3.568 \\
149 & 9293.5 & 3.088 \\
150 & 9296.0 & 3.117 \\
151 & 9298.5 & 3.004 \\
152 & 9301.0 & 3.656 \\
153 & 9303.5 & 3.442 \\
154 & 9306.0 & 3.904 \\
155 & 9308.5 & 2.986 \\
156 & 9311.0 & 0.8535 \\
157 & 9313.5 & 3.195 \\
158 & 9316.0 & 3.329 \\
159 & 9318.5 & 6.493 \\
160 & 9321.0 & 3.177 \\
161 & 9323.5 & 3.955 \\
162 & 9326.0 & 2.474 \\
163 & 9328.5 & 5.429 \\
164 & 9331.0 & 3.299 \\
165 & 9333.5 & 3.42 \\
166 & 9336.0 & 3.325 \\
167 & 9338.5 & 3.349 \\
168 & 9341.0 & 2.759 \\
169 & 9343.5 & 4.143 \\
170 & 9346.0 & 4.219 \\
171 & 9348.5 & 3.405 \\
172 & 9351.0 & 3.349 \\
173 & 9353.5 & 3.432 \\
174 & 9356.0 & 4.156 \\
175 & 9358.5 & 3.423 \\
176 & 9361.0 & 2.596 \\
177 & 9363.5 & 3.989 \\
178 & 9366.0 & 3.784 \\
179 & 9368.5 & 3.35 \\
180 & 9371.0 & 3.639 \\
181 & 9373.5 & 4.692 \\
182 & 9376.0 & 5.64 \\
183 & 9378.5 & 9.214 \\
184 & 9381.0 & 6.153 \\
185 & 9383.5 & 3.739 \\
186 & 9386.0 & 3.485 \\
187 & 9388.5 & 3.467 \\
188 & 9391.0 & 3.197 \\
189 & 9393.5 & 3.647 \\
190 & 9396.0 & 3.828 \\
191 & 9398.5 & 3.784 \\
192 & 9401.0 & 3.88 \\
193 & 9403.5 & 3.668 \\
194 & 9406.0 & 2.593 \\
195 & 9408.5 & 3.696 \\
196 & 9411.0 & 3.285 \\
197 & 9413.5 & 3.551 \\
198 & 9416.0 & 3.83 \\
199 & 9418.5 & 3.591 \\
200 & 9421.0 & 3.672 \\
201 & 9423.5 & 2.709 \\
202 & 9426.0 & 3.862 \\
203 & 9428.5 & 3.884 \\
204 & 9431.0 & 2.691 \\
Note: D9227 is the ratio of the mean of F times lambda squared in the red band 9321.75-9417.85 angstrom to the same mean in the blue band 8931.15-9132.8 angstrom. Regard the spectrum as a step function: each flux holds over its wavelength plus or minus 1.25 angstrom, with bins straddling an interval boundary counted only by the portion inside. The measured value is 1.10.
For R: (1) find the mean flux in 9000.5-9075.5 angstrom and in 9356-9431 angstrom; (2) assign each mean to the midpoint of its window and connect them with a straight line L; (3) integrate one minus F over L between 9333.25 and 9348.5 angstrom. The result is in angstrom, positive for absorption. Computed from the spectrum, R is 1.4 angstrom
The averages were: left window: 3.71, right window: 3.91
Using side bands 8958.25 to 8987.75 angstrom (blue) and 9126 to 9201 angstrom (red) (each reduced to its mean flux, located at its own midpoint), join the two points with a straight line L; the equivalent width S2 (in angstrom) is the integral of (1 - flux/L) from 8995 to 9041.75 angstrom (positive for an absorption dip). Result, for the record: 3.1 angstrom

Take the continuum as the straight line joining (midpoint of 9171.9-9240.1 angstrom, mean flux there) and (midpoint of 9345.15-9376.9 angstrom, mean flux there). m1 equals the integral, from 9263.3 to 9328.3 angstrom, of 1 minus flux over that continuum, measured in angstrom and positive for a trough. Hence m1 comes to 5.2 angstrom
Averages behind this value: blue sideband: 3.39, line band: 3.33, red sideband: 3.8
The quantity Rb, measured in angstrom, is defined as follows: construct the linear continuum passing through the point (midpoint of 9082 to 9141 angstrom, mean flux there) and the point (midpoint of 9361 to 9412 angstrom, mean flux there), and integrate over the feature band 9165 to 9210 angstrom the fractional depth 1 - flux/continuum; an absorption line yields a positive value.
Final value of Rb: 3.81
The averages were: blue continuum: 3.68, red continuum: 4.1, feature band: 3.48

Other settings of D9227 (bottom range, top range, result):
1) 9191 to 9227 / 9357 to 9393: 1.32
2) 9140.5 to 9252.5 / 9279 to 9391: 1.12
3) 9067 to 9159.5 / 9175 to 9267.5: 0.92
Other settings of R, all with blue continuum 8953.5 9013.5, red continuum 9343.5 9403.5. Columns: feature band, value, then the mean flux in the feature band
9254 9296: 8.0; 3.24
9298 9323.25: 3.7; 3.44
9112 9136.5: 1.8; 3.59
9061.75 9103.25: 0.7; 3.78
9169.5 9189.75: 1.7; 3.59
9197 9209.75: 1.9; 3.35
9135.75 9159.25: 1.0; 3.74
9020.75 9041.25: 0.3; 3.74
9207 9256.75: 9.1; 3.24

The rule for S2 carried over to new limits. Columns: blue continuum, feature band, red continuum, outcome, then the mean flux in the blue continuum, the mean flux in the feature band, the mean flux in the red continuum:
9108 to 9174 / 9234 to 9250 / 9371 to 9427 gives 2.5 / 3.63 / 3.2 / 4.05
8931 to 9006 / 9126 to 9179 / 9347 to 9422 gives 3.0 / 3.86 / 3.67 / 3.93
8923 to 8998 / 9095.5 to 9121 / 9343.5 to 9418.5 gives 1.3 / 3.93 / 3.74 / 3.95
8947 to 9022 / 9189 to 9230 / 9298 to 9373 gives 2.7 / 3.76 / 3.38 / 3.53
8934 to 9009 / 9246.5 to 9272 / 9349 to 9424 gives 4.8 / 3.86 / 3.17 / 3.91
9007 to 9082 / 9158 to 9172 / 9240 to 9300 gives -0.5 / 3.78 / 3.59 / 3.21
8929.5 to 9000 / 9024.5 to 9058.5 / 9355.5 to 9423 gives 0.8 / 3.92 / 3.84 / 3.97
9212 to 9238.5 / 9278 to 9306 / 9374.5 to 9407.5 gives 3.0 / 3.31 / 3.32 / 4.33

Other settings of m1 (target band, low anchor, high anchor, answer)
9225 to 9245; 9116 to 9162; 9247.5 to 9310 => 0.9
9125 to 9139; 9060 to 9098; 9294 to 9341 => 0.2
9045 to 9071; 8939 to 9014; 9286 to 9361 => -0.6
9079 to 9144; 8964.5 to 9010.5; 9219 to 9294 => -4.6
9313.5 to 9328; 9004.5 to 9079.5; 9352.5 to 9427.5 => -0.1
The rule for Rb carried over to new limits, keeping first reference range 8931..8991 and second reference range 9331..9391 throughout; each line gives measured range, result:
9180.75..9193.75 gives 1.8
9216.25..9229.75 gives 1.9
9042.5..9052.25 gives -0.3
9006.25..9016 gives 1.0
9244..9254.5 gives 2.4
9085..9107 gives 1.0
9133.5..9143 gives 0.8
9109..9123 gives 1.4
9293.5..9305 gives 2.0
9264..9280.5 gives 3.2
